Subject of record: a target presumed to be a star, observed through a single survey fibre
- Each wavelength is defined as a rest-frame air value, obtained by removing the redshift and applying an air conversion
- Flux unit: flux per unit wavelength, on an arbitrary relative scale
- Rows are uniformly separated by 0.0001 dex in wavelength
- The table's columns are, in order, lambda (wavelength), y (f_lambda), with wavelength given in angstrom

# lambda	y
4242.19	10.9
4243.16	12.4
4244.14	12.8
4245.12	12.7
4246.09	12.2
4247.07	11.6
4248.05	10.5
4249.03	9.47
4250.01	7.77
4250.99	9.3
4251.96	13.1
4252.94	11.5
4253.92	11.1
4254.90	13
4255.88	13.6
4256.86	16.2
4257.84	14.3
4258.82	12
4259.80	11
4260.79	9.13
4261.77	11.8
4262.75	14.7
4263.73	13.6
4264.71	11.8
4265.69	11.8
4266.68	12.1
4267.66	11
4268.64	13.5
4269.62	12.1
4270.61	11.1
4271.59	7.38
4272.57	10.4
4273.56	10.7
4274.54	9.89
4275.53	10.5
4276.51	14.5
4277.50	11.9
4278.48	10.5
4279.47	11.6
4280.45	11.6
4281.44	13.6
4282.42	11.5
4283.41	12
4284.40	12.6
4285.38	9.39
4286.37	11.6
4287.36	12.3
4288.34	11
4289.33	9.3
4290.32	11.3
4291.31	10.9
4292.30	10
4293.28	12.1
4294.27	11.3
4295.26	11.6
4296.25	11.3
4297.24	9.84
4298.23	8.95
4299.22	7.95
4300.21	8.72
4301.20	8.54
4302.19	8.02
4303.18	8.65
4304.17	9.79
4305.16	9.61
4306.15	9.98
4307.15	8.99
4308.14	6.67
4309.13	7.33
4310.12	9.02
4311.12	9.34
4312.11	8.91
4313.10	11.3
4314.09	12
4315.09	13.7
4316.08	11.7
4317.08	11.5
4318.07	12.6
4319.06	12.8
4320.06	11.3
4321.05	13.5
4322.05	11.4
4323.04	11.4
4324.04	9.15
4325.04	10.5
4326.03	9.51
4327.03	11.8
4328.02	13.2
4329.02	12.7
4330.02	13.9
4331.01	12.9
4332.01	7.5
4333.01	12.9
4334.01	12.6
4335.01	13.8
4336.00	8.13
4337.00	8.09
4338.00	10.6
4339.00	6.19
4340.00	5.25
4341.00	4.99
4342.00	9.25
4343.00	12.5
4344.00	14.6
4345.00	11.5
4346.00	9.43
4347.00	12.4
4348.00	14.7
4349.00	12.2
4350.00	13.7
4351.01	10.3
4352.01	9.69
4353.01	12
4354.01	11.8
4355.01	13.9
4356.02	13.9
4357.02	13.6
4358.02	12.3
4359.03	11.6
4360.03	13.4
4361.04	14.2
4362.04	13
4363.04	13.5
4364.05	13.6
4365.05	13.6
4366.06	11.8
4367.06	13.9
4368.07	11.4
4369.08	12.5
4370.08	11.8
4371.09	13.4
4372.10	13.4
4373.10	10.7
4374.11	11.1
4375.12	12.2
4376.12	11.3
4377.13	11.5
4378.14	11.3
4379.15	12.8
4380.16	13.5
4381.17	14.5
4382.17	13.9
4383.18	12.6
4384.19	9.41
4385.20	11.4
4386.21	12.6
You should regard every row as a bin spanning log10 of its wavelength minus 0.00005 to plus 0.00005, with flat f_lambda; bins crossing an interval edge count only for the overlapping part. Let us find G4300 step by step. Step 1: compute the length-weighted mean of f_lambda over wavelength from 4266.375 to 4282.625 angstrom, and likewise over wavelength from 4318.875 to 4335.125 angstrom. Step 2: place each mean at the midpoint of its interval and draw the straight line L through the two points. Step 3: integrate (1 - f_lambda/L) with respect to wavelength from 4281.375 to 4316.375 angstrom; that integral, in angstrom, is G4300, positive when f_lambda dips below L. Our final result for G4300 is 4.0 angstrom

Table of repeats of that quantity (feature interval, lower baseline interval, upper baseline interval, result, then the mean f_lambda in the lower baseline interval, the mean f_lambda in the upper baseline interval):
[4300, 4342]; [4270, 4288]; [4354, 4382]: 6.0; 11.3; 12.7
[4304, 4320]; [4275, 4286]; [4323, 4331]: 1.8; 11.8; 11.6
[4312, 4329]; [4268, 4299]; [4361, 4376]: 0.2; 11.1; 12.6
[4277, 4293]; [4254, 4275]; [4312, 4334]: 0.7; 11.9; 11.7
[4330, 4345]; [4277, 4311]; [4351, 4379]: 1.9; 10.3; 12.4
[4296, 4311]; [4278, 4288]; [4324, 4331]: 3.7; 11.7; 11.8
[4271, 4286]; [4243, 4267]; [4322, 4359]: 0.7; 12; 11.2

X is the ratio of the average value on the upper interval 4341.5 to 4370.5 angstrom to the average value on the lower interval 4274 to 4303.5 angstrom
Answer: 1.16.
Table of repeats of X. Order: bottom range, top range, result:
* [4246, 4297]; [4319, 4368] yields 1.01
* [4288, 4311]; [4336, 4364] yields 1.19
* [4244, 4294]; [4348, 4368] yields 1.10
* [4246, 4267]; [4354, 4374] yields 1.08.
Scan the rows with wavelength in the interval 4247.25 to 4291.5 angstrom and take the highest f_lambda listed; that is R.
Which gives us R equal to 16.2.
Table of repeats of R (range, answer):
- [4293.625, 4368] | 14.7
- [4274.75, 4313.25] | 14.5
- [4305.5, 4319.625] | 13.7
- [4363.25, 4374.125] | 13.9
